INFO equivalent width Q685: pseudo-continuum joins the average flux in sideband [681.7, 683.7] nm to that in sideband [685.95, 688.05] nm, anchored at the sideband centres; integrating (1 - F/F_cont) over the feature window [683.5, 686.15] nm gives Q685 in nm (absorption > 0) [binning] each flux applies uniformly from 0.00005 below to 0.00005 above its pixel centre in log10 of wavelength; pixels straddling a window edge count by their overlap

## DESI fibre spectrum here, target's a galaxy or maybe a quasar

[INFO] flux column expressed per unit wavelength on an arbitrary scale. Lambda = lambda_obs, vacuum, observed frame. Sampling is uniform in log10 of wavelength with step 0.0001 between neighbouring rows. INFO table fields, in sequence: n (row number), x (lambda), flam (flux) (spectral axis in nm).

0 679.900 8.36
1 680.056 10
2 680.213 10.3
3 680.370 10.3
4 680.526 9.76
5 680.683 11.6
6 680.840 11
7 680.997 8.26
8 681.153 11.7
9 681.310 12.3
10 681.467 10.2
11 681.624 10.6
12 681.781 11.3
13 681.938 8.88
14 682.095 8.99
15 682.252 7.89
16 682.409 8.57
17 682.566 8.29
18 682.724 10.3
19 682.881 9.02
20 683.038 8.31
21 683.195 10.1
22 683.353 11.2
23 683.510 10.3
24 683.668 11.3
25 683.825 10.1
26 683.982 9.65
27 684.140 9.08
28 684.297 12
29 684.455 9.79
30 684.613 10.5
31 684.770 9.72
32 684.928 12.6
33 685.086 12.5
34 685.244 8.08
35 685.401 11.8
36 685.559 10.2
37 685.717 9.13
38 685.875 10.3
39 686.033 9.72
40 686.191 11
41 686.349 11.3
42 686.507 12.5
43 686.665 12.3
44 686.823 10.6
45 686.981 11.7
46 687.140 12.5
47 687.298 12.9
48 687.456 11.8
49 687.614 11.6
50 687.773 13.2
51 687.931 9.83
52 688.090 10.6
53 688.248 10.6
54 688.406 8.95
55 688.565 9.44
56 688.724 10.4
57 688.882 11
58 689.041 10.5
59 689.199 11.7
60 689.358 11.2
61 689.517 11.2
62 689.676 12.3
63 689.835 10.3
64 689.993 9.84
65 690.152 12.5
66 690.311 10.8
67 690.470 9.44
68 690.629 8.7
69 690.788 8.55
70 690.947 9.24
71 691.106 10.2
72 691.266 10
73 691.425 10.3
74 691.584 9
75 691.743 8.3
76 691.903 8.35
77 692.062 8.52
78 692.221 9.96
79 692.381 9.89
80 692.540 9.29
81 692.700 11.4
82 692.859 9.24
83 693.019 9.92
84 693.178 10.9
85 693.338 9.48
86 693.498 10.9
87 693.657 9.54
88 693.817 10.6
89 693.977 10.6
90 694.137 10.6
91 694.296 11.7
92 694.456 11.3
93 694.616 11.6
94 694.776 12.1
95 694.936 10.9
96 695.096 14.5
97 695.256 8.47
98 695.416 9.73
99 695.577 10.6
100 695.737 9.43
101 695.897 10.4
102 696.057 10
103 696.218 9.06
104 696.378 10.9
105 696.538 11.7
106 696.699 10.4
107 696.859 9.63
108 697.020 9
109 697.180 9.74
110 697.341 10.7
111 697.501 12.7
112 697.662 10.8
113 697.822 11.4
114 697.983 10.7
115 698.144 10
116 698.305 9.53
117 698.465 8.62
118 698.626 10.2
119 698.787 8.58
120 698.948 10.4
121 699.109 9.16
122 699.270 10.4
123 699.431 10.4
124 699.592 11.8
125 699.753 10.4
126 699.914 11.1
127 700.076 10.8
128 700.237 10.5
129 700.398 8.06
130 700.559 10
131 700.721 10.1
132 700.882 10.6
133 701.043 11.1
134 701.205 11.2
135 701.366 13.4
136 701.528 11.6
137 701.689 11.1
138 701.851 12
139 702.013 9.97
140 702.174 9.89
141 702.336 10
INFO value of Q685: 0.03 nm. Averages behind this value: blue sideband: 9.53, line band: 10.4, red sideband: 11.6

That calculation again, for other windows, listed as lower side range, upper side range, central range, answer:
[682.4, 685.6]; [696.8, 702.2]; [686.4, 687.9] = -0.261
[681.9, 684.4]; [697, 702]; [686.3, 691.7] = -0.446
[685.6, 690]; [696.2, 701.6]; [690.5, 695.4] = 0.286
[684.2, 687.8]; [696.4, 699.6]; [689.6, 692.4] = 0.263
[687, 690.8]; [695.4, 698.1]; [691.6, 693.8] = 0.202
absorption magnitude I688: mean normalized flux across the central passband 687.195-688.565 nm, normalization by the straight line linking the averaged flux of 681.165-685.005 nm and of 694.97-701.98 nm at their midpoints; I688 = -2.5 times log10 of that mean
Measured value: -0.09 mag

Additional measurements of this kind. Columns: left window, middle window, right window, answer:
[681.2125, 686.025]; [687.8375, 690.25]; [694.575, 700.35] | -0.05 mag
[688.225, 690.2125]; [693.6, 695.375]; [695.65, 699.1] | -0.07 mag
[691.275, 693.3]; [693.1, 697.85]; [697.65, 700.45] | -0.08 mag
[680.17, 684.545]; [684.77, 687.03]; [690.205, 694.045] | -0.10 mag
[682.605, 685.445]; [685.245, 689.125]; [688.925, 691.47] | -0.06 mag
